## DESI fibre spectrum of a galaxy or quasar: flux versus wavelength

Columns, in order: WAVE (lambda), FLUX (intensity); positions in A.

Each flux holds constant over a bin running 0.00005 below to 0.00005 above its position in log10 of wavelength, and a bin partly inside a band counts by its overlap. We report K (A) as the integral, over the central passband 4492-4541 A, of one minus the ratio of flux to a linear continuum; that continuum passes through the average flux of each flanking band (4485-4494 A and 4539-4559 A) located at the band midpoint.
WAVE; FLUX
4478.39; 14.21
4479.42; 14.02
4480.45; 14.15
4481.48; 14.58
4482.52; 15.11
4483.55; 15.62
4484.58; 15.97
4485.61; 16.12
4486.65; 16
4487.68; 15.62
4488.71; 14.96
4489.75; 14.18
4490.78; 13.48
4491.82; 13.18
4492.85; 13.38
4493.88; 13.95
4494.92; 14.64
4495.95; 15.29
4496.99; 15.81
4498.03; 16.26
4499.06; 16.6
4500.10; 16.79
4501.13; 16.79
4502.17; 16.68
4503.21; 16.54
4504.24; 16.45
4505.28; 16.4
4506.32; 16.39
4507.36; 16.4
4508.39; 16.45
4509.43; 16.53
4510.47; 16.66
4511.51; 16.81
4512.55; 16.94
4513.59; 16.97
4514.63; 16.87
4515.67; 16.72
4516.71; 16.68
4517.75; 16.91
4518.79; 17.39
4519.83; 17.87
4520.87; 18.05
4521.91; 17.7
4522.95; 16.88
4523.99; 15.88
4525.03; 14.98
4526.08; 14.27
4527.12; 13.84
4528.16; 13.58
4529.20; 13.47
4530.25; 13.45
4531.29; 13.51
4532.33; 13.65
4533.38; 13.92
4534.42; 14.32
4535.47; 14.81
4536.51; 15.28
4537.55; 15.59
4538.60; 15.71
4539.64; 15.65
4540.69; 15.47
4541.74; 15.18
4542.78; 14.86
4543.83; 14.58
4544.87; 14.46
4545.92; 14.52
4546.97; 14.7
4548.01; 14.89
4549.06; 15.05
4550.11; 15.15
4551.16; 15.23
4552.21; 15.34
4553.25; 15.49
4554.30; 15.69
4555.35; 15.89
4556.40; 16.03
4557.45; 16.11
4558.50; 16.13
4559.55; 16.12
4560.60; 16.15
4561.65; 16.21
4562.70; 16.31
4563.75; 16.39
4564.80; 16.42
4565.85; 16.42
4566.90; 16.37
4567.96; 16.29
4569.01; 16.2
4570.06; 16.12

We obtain -2.8 A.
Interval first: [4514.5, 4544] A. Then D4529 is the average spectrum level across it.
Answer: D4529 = 15.4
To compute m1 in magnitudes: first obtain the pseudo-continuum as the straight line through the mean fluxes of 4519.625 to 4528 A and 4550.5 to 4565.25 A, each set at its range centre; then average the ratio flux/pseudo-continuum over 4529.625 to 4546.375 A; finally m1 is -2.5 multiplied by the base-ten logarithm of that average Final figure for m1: 0.09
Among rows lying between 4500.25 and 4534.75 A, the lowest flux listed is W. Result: 13.45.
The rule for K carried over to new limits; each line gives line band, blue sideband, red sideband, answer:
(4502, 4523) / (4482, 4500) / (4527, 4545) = -2.9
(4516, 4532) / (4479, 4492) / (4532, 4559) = -0.6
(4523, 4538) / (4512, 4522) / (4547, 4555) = 1.8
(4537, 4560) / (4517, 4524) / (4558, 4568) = 1.8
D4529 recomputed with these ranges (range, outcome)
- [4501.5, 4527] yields 16.6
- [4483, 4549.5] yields 15.5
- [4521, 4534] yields 14.7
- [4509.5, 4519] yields 16.8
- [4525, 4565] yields 15.1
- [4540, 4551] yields 14.9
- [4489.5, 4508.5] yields 15.6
